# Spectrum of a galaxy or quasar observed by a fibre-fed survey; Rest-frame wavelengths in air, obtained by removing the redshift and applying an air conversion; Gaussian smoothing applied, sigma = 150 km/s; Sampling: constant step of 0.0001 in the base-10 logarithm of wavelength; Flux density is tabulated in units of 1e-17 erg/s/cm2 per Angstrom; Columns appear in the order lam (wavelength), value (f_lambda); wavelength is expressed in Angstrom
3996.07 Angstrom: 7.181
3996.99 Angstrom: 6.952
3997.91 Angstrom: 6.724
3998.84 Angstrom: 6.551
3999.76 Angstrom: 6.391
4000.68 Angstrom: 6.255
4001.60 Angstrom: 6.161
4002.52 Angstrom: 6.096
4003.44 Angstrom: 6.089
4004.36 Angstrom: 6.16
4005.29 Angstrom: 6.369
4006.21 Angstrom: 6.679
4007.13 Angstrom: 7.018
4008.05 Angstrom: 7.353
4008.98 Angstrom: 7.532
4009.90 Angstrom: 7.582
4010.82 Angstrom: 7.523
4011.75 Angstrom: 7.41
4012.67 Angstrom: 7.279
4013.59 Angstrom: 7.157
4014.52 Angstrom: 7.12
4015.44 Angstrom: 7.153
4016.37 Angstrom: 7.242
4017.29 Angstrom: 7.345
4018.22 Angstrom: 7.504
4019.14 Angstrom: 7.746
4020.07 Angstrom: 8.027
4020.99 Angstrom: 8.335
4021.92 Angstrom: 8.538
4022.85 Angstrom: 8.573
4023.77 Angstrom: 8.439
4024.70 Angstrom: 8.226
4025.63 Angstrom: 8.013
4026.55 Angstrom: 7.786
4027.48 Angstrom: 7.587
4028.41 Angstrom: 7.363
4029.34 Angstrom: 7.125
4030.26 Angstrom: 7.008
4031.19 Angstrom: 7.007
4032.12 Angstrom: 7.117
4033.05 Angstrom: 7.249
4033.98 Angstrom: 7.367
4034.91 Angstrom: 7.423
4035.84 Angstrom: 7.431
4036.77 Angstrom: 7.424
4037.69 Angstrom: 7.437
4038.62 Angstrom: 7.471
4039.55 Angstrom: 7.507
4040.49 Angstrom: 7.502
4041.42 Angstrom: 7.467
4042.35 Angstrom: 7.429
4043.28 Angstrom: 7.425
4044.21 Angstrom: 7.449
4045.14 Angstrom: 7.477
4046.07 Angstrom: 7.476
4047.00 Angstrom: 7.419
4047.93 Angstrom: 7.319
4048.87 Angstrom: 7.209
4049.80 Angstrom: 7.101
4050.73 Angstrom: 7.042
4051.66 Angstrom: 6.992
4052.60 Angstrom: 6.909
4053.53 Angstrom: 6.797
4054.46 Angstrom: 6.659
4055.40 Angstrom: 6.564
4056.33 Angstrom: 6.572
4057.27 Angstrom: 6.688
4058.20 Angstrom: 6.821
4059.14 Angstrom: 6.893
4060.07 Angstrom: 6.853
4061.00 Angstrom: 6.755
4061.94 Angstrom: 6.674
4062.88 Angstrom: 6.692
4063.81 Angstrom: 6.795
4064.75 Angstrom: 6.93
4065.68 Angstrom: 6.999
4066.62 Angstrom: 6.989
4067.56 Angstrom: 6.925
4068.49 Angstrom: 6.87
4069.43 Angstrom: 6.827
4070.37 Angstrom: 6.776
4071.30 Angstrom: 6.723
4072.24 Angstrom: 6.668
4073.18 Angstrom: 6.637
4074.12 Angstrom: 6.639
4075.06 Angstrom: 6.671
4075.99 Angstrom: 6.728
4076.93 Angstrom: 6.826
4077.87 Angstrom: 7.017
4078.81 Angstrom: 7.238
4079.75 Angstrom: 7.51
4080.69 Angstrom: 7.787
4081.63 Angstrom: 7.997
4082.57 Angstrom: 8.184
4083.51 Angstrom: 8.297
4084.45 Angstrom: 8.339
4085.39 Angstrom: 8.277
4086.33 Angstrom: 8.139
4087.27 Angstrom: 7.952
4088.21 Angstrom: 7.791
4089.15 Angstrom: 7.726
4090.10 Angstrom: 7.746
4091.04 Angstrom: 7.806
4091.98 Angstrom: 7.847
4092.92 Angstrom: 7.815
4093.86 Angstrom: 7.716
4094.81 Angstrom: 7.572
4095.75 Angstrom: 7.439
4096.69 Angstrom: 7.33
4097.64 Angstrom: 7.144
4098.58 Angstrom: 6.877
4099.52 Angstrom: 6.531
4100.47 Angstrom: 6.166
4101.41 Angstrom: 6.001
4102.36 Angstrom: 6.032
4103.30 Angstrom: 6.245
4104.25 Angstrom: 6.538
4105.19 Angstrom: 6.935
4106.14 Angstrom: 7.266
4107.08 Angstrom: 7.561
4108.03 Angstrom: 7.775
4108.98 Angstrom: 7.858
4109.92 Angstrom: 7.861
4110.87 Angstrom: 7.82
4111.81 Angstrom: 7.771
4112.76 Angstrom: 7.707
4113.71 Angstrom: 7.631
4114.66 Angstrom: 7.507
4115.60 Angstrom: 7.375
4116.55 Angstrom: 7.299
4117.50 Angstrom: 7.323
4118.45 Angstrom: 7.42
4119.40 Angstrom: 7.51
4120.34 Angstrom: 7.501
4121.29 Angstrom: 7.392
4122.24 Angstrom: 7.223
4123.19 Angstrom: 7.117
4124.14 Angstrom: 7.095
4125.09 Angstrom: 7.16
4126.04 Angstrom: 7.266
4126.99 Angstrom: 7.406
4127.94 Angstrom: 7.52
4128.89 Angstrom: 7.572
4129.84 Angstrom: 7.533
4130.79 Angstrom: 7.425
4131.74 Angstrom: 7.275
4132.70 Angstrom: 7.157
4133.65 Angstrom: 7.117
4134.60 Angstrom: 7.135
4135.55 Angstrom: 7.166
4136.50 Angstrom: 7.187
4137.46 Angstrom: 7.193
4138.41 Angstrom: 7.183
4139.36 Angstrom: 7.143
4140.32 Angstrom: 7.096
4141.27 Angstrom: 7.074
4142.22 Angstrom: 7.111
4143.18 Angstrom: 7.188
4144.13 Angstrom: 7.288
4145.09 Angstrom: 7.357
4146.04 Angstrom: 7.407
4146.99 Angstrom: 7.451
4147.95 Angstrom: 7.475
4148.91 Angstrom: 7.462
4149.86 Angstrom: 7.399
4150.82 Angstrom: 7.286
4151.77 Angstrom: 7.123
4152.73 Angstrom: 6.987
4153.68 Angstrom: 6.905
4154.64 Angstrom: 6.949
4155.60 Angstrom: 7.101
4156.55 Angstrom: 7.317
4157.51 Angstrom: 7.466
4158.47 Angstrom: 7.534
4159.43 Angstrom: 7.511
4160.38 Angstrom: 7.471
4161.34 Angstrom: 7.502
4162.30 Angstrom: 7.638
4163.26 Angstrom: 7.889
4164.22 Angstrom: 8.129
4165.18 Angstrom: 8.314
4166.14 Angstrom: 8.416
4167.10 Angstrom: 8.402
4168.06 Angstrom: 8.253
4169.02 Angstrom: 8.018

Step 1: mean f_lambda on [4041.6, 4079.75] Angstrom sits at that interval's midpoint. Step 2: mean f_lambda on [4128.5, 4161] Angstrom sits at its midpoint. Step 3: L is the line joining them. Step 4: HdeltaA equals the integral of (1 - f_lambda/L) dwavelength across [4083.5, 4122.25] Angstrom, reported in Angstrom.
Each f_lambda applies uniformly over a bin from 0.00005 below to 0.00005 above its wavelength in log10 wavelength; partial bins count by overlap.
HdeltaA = -1.7 Angstrom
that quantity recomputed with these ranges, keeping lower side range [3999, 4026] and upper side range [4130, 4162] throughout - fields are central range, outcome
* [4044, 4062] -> 0.7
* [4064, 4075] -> 0.7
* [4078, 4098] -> -1.4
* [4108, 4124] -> -0.6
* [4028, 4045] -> -0.2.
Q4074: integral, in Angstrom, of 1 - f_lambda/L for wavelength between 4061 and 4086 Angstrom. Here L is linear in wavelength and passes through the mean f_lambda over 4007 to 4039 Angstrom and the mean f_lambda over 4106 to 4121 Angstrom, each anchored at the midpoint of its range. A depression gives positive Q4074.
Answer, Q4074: 1.4 Angstrom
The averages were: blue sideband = 7.55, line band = 7.15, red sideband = 7.58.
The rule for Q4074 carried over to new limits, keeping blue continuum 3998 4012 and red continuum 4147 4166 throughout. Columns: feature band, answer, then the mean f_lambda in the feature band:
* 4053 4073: 0.65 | 6.78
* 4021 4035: -1.72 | 7.68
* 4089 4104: 0.14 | 7.1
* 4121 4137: 0.11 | 7.28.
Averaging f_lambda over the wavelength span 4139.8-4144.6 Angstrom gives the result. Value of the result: 7.15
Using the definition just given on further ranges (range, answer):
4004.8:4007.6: 6.69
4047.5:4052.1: 7.13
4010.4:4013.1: 7.4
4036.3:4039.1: 7.47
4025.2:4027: 7.93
